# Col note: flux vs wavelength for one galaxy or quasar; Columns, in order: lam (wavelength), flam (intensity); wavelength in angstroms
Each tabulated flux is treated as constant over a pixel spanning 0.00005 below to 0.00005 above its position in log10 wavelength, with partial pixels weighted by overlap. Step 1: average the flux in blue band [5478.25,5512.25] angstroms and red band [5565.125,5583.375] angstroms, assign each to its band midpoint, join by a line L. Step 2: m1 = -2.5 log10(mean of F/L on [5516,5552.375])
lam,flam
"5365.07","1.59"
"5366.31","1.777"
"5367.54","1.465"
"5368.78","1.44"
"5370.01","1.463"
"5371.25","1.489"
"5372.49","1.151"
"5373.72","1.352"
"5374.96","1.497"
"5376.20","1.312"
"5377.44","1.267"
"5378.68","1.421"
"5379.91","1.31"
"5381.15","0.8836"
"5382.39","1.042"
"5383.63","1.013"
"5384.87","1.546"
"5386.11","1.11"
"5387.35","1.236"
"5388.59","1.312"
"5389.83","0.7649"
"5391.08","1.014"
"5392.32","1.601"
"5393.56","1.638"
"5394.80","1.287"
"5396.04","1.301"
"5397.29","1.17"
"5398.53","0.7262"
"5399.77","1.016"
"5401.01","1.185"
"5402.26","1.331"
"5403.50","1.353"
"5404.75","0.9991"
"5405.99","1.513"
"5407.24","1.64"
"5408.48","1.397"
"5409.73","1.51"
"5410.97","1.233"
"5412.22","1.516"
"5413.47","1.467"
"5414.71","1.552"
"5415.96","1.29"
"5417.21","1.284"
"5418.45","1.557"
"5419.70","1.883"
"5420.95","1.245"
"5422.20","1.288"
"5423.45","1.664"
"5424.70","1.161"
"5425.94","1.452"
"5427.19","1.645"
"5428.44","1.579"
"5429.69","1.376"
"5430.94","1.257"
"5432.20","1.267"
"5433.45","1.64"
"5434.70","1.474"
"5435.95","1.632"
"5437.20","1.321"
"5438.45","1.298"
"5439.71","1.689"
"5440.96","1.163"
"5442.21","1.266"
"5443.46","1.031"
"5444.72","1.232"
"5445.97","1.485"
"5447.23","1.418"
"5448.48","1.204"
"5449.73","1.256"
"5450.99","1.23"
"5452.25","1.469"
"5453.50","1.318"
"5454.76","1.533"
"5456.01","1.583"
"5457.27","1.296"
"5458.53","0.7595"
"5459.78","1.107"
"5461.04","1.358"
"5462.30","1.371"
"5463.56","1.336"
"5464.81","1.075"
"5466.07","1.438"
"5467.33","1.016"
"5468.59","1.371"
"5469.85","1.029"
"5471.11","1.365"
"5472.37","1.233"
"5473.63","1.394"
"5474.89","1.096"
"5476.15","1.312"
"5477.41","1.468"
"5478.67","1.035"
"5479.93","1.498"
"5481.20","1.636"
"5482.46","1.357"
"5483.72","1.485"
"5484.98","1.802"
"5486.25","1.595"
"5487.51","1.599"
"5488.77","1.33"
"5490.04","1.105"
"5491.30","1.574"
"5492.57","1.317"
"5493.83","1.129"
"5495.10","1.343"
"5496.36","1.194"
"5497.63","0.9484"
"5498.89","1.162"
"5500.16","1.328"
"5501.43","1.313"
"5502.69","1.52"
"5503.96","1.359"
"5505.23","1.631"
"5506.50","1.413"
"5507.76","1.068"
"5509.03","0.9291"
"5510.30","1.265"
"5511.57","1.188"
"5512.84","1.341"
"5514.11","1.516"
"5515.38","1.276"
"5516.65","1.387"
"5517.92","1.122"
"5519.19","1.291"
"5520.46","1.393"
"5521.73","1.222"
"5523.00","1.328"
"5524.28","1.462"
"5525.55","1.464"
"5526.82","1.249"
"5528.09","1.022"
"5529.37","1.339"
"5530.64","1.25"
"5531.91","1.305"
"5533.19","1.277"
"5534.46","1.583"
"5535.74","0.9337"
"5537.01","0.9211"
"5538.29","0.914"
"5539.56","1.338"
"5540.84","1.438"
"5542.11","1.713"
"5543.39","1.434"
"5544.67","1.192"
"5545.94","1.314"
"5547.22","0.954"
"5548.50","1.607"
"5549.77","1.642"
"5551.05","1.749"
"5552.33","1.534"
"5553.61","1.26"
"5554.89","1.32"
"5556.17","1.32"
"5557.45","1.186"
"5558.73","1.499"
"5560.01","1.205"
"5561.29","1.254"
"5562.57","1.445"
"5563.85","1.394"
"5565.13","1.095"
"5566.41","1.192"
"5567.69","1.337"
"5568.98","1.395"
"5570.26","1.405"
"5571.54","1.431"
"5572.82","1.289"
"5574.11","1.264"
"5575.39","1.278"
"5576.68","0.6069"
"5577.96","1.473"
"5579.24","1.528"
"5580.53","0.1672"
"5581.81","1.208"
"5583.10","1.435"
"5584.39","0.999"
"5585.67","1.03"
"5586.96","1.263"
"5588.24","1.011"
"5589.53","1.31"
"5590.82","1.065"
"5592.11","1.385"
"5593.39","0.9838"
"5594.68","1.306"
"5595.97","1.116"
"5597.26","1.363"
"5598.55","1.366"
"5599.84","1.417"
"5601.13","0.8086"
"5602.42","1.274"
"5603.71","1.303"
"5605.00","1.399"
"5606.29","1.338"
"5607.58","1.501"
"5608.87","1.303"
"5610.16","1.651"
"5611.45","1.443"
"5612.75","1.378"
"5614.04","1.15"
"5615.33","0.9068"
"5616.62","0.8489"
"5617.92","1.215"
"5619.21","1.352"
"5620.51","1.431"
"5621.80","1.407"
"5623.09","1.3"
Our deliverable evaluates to -0.04 mag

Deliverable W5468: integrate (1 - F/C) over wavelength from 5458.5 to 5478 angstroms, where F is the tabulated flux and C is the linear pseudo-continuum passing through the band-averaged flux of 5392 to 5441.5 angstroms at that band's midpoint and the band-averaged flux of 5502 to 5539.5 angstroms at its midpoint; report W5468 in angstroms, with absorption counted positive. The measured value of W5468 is 1.3 angstroms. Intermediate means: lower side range 1.39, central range 1.25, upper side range 1.28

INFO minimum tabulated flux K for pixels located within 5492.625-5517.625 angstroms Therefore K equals 0.9291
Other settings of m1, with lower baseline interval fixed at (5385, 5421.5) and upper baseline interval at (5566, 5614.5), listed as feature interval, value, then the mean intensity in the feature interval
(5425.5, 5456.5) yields -0.07 mag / 1.39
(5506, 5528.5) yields 0.00 mag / 1.28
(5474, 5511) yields -0.05 mag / 1.34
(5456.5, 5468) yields 0.08 mag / 1.2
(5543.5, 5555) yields -0.12 mag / 1.4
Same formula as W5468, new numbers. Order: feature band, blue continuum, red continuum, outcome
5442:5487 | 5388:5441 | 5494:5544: 0.3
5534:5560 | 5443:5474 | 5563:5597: -2.6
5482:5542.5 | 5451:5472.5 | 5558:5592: -3.0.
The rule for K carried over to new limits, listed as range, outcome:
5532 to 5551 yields 0.914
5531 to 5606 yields 0.1672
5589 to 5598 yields 0.9838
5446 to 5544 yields 0.7595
